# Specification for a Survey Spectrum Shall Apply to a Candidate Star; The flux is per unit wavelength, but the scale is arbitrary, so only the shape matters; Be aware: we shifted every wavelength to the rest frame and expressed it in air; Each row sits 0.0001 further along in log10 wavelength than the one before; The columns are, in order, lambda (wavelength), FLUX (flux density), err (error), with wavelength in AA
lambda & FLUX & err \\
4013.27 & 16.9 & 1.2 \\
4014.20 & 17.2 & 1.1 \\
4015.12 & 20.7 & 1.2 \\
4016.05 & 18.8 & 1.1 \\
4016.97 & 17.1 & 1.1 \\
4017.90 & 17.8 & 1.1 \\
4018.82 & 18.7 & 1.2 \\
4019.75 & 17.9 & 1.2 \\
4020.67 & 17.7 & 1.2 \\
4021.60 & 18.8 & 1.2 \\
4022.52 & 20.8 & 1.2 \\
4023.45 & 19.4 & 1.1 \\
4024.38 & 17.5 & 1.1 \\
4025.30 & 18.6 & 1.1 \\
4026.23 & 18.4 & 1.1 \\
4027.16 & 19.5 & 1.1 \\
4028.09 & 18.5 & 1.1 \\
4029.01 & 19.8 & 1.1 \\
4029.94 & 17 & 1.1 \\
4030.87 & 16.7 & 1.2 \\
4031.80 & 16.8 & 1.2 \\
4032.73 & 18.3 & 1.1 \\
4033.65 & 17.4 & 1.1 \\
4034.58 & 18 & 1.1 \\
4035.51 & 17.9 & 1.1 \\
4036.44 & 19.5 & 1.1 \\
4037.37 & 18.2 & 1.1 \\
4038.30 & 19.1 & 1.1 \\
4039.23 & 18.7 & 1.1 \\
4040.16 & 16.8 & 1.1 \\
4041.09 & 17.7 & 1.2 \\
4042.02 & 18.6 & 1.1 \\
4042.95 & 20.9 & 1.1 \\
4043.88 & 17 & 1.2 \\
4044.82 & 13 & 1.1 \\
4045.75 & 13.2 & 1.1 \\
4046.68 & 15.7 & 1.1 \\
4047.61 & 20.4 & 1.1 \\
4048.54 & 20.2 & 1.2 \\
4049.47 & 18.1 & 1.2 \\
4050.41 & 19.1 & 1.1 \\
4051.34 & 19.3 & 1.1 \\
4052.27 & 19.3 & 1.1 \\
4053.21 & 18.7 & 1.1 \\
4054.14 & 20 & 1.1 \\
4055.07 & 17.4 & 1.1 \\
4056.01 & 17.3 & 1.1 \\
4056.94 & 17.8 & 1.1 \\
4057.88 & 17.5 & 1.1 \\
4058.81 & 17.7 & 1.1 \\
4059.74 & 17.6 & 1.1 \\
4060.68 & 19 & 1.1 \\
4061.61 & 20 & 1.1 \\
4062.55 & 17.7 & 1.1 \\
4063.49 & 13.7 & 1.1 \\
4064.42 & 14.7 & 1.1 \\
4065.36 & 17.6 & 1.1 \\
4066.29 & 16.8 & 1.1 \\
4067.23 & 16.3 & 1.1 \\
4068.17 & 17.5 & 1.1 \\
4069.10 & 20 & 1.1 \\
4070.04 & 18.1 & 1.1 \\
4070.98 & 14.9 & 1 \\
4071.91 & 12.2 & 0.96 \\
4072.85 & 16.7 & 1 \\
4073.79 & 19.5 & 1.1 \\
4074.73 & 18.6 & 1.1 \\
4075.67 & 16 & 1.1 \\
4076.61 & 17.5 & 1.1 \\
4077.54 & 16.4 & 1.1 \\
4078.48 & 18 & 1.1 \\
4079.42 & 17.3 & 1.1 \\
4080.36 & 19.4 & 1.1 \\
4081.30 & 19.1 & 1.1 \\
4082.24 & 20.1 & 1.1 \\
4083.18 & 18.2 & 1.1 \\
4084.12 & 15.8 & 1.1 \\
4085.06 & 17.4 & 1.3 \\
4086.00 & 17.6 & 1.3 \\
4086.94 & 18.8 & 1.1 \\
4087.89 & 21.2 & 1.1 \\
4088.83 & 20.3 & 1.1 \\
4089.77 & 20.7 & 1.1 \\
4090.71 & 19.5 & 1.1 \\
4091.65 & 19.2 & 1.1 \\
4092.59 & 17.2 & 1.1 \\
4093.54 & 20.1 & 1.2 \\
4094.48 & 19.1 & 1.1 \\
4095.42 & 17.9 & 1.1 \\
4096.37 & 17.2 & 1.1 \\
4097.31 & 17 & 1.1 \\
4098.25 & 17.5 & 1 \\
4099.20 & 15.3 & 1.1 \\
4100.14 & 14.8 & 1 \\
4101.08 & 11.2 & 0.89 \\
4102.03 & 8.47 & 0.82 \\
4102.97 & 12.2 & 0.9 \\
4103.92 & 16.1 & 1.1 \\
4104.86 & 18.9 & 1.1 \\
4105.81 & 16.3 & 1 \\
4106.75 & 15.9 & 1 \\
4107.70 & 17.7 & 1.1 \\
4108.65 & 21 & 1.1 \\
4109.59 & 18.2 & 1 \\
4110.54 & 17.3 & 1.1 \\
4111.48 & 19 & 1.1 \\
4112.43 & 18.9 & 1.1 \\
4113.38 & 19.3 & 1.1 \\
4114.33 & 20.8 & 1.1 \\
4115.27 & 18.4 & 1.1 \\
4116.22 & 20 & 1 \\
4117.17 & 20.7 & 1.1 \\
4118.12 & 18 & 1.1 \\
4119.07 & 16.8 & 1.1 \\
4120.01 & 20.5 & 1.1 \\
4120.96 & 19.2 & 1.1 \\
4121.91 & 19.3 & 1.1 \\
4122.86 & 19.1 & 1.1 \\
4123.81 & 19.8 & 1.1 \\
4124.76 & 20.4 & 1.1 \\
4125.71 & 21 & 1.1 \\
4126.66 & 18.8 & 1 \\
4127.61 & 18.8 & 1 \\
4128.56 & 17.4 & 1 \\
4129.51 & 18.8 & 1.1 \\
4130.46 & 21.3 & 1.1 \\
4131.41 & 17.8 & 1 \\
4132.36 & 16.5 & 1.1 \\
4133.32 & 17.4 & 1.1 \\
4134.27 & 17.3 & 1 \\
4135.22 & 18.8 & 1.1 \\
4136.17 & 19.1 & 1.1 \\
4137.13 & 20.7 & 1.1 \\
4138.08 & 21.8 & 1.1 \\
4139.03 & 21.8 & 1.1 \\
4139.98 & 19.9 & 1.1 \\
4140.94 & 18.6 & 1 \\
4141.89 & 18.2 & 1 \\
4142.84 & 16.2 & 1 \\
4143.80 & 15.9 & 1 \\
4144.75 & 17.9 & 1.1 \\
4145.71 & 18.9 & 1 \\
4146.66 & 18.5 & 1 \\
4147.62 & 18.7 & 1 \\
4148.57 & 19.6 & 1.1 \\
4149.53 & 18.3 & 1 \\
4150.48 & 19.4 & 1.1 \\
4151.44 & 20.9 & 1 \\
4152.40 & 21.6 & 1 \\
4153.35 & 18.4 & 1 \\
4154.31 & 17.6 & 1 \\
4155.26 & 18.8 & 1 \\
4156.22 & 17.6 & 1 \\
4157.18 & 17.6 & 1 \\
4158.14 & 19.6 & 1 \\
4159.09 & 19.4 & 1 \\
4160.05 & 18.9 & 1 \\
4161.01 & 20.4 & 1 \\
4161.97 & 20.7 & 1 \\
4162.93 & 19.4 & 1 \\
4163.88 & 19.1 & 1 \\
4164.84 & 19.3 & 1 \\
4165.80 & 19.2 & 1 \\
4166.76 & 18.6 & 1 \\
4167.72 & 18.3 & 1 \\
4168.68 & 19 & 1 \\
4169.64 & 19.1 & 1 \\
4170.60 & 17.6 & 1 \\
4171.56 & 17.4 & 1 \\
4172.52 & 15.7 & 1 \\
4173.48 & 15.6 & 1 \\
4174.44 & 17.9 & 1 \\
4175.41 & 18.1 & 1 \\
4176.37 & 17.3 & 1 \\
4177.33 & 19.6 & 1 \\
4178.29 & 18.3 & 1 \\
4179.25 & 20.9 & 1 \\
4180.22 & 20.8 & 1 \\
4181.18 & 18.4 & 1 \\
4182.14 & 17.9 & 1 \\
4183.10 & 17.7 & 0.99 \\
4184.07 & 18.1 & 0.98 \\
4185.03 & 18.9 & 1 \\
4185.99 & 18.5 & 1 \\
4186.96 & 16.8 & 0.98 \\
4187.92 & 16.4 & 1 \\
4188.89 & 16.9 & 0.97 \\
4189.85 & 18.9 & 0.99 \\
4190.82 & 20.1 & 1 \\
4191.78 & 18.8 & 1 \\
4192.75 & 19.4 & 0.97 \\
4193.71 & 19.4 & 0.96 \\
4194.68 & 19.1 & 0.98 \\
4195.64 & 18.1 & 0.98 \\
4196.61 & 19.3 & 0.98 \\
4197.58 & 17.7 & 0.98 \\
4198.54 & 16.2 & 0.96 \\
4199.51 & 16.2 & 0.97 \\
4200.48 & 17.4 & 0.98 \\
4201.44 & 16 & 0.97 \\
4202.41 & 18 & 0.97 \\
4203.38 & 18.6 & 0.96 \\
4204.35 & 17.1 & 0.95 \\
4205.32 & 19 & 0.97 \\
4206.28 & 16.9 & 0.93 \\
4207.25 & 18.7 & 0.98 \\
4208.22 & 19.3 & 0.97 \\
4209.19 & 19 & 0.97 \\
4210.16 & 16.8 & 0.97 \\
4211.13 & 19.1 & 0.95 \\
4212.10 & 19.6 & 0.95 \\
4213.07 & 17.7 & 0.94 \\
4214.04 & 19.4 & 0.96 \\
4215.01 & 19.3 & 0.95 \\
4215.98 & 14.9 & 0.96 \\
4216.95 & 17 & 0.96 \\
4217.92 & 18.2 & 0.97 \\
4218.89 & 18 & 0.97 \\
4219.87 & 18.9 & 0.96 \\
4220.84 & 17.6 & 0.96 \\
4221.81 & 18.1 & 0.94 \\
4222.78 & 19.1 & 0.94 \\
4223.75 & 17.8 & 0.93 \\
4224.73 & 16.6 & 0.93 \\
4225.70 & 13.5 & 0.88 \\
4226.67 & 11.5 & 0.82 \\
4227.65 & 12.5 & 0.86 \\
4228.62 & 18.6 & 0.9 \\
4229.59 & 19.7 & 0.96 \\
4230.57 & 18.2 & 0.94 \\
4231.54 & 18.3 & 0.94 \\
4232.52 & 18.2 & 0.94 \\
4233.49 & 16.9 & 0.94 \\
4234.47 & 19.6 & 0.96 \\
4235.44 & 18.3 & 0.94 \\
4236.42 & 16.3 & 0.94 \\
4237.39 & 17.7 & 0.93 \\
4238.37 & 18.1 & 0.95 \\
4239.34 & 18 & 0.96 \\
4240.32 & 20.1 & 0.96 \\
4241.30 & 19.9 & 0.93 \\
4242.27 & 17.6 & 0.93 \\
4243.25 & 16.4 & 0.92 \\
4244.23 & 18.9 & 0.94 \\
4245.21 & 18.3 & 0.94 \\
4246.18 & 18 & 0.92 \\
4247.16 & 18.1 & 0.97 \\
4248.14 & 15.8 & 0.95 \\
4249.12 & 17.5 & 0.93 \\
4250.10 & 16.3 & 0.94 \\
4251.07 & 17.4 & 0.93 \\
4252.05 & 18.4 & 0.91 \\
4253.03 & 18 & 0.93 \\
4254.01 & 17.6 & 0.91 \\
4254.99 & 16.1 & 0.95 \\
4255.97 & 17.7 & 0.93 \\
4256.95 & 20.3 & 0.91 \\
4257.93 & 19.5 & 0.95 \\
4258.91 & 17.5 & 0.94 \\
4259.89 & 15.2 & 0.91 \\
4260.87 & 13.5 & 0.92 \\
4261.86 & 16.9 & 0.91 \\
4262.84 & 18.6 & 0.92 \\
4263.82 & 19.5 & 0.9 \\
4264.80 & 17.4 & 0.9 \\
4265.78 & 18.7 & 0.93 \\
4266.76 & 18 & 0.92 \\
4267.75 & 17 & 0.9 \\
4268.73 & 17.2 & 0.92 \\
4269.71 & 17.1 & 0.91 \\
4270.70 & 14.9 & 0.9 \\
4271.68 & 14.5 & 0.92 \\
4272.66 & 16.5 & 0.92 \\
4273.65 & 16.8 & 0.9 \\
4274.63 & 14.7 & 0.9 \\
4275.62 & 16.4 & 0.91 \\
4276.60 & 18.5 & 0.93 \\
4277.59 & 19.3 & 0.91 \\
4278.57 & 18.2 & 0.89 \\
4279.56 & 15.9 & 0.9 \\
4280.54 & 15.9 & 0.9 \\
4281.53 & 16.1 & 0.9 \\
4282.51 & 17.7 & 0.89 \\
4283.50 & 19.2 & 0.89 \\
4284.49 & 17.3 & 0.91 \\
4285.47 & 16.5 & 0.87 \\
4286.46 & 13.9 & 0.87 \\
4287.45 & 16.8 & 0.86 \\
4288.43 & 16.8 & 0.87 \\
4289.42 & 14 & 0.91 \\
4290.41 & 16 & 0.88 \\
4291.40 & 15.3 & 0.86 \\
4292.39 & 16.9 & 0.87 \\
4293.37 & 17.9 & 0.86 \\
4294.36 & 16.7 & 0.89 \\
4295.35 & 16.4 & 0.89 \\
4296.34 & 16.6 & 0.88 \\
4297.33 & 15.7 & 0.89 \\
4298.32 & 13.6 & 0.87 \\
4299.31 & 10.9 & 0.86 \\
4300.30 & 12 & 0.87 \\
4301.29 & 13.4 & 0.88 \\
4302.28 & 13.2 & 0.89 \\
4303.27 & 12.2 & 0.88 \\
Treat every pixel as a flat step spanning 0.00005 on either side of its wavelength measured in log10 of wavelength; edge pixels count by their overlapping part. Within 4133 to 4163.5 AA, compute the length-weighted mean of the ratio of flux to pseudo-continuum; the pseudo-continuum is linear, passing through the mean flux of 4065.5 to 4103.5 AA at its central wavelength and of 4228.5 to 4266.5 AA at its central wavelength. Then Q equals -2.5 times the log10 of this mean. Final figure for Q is -0.09 mag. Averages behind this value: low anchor 17.3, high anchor 17.9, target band 19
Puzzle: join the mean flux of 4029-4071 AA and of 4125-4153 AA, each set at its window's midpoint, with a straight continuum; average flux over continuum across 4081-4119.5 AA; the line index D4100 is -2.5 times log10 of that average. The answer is 0.040 mag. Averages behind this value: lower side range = 17.8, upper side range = 19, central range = 17.8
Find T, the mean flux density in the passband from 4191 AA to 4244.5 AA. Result 17.8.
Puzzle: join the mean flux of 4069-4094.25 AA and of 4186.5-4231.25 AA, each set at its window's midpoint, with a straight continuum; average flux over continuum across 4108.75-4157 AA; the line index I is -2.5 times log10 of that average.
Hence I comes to -0.06 mag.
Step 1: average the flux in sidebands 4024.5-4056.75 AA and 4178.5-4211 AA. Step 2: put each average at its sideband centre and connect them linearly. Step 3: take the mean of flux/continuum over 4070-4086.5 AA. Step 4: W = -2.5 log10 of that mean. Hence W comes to 0.046 mag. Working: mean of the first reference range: 18.1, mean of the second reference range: 18.2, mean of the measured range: 17.4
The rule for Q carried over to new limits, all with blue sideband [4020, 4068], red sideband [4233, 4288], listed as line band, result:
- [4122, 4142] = -0.09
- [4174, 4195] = -0.06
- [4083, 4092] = -0.06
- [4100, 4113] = 0.10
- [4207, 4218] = -0.05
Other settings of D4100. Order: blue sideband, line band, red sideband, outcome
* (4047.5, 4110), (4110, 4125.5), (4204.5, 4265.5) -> -0.10 mag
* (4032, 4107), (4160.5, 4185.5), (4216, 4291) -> -0.07 mag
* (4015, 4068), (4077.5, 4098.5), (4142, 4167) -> -0.01 mag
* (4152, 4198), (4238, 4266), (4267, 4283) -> -0.04 mag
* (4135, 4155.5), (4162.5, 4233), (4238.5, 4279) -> 0.02 mag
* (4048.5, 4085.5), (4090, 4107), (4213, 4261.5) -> 0.08 mag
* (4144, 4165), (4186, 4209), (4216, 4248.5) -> 0.01 mag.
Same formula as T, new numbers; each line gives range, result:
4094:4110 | 16.2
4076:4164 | 18.4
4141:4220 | 18.4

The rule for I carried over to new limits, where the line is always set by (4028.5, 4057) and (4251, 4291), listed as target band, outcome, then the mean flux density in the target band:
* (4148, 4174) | -0.078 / 18.8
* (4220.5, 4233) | 0.019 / 16.9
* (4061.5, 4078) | 0.066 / 16.8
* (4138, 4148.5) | -0.067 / 18.7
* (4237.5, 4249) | -0.058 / 18.1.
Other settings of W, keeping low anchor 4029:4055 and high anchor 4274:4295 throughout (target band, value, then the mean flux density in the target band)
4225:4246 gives -0.03 mag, 17.5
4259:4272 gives -0.01 mag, 16.9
